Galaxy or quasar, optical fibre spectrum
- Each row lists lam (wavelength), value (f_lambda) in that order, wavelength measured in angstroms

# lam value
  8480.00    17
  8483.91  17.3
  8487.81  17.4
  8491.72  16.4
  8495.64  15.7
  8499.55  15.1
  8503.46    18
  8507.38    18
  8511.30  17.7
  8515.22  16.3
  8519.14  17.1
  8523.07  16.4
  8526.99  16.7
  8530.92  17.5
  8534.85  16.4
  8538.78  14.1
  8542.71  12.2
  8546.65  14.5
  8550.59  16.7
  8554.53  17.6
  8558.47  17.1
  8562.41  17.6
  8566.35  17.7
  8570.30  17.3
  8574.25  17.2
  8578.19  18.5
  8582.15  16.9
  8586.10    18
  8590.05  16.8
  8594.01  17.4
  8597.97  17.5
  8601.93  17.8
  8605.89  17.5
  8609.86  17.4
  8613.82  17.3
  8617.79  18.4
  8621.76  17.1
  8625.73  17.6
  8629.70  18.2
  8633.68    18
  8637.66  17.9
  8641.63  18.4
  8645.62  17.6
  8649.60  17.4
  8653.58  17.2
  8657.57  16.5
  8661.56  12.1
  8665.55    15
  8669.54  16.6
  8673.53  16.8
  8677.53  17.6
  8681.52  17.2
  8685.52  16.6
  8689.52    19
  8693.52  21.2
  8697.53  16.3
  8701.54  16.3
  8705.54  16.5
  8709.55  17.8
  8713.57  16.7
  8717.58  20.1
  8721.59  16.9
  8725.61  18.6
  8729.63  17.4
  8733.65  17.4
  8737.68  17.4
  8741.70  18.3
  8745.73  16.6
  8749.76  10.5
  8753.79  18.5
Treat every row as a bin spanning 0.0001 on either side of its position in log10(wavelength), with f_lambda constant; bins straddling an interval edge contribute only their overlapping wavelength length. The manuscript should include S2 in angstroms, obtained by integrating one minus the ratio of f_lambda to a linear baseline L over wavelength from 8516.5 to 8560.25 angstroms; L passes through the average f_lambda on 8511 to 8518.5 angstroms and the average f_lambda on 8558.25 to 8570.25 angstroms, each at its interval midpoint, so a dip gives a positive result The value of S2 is 2.90 angstroms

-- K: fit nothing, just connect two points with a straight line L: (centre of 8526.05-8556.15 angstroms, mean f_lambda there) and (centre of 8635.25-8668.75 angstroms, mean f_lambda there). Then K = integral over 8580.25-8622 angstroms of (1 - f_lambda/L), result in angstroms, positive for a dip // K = -3.5 angstroms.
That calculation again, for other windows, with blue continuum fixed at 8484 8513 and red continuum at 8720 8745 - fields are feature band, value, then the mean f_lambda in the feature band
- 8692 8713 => 0.1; 17.5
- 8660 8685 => 2.1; 16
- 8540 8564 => 1.7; 15.9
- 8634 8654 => -0.5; 17.8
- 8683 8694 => -0.7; 18.5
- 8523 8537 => 0.2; 16.8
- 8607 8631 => -0.5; 17.6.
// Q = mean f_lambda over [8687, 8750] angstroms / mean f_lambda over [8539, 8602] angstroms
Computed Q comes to 1.0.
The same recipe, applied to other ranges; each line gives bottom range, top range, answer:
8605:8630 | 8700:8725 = 0.99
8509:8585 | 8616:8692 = 1.03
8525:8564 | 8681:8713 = 1.10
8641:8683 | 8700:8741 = 1.06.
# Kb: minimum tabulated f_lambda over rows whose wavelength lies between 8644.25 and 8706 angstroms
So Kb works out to 12.1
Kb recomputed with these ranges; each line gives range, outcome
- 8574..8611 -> 16.8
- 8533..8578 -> 12.2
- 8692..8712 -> 16.3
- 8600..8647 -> 17.1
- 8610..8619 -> 17.3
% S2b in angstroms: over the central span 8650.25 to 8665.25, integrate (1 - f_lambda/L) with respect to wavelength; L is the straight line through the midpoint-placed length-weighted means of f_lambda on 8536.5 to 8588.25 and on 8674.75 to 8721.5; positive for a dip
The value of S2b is 1.7 angstroms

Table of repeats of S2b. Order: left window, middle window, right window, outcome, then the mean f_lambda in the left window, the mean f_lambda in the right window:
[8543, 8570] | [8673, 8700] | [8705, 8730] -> -0.4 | 16.6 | 17.8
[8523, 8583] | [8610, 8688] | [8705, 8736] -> 0.7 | 16.5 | 17.7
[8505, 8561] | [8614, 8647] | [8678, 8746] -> -1.5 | 16.3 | 17.7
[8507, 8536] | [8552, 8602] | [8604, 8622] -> -0.4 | 17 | 17.6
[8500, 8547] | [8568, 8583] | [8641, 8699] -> -0.9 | 16.3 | 17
